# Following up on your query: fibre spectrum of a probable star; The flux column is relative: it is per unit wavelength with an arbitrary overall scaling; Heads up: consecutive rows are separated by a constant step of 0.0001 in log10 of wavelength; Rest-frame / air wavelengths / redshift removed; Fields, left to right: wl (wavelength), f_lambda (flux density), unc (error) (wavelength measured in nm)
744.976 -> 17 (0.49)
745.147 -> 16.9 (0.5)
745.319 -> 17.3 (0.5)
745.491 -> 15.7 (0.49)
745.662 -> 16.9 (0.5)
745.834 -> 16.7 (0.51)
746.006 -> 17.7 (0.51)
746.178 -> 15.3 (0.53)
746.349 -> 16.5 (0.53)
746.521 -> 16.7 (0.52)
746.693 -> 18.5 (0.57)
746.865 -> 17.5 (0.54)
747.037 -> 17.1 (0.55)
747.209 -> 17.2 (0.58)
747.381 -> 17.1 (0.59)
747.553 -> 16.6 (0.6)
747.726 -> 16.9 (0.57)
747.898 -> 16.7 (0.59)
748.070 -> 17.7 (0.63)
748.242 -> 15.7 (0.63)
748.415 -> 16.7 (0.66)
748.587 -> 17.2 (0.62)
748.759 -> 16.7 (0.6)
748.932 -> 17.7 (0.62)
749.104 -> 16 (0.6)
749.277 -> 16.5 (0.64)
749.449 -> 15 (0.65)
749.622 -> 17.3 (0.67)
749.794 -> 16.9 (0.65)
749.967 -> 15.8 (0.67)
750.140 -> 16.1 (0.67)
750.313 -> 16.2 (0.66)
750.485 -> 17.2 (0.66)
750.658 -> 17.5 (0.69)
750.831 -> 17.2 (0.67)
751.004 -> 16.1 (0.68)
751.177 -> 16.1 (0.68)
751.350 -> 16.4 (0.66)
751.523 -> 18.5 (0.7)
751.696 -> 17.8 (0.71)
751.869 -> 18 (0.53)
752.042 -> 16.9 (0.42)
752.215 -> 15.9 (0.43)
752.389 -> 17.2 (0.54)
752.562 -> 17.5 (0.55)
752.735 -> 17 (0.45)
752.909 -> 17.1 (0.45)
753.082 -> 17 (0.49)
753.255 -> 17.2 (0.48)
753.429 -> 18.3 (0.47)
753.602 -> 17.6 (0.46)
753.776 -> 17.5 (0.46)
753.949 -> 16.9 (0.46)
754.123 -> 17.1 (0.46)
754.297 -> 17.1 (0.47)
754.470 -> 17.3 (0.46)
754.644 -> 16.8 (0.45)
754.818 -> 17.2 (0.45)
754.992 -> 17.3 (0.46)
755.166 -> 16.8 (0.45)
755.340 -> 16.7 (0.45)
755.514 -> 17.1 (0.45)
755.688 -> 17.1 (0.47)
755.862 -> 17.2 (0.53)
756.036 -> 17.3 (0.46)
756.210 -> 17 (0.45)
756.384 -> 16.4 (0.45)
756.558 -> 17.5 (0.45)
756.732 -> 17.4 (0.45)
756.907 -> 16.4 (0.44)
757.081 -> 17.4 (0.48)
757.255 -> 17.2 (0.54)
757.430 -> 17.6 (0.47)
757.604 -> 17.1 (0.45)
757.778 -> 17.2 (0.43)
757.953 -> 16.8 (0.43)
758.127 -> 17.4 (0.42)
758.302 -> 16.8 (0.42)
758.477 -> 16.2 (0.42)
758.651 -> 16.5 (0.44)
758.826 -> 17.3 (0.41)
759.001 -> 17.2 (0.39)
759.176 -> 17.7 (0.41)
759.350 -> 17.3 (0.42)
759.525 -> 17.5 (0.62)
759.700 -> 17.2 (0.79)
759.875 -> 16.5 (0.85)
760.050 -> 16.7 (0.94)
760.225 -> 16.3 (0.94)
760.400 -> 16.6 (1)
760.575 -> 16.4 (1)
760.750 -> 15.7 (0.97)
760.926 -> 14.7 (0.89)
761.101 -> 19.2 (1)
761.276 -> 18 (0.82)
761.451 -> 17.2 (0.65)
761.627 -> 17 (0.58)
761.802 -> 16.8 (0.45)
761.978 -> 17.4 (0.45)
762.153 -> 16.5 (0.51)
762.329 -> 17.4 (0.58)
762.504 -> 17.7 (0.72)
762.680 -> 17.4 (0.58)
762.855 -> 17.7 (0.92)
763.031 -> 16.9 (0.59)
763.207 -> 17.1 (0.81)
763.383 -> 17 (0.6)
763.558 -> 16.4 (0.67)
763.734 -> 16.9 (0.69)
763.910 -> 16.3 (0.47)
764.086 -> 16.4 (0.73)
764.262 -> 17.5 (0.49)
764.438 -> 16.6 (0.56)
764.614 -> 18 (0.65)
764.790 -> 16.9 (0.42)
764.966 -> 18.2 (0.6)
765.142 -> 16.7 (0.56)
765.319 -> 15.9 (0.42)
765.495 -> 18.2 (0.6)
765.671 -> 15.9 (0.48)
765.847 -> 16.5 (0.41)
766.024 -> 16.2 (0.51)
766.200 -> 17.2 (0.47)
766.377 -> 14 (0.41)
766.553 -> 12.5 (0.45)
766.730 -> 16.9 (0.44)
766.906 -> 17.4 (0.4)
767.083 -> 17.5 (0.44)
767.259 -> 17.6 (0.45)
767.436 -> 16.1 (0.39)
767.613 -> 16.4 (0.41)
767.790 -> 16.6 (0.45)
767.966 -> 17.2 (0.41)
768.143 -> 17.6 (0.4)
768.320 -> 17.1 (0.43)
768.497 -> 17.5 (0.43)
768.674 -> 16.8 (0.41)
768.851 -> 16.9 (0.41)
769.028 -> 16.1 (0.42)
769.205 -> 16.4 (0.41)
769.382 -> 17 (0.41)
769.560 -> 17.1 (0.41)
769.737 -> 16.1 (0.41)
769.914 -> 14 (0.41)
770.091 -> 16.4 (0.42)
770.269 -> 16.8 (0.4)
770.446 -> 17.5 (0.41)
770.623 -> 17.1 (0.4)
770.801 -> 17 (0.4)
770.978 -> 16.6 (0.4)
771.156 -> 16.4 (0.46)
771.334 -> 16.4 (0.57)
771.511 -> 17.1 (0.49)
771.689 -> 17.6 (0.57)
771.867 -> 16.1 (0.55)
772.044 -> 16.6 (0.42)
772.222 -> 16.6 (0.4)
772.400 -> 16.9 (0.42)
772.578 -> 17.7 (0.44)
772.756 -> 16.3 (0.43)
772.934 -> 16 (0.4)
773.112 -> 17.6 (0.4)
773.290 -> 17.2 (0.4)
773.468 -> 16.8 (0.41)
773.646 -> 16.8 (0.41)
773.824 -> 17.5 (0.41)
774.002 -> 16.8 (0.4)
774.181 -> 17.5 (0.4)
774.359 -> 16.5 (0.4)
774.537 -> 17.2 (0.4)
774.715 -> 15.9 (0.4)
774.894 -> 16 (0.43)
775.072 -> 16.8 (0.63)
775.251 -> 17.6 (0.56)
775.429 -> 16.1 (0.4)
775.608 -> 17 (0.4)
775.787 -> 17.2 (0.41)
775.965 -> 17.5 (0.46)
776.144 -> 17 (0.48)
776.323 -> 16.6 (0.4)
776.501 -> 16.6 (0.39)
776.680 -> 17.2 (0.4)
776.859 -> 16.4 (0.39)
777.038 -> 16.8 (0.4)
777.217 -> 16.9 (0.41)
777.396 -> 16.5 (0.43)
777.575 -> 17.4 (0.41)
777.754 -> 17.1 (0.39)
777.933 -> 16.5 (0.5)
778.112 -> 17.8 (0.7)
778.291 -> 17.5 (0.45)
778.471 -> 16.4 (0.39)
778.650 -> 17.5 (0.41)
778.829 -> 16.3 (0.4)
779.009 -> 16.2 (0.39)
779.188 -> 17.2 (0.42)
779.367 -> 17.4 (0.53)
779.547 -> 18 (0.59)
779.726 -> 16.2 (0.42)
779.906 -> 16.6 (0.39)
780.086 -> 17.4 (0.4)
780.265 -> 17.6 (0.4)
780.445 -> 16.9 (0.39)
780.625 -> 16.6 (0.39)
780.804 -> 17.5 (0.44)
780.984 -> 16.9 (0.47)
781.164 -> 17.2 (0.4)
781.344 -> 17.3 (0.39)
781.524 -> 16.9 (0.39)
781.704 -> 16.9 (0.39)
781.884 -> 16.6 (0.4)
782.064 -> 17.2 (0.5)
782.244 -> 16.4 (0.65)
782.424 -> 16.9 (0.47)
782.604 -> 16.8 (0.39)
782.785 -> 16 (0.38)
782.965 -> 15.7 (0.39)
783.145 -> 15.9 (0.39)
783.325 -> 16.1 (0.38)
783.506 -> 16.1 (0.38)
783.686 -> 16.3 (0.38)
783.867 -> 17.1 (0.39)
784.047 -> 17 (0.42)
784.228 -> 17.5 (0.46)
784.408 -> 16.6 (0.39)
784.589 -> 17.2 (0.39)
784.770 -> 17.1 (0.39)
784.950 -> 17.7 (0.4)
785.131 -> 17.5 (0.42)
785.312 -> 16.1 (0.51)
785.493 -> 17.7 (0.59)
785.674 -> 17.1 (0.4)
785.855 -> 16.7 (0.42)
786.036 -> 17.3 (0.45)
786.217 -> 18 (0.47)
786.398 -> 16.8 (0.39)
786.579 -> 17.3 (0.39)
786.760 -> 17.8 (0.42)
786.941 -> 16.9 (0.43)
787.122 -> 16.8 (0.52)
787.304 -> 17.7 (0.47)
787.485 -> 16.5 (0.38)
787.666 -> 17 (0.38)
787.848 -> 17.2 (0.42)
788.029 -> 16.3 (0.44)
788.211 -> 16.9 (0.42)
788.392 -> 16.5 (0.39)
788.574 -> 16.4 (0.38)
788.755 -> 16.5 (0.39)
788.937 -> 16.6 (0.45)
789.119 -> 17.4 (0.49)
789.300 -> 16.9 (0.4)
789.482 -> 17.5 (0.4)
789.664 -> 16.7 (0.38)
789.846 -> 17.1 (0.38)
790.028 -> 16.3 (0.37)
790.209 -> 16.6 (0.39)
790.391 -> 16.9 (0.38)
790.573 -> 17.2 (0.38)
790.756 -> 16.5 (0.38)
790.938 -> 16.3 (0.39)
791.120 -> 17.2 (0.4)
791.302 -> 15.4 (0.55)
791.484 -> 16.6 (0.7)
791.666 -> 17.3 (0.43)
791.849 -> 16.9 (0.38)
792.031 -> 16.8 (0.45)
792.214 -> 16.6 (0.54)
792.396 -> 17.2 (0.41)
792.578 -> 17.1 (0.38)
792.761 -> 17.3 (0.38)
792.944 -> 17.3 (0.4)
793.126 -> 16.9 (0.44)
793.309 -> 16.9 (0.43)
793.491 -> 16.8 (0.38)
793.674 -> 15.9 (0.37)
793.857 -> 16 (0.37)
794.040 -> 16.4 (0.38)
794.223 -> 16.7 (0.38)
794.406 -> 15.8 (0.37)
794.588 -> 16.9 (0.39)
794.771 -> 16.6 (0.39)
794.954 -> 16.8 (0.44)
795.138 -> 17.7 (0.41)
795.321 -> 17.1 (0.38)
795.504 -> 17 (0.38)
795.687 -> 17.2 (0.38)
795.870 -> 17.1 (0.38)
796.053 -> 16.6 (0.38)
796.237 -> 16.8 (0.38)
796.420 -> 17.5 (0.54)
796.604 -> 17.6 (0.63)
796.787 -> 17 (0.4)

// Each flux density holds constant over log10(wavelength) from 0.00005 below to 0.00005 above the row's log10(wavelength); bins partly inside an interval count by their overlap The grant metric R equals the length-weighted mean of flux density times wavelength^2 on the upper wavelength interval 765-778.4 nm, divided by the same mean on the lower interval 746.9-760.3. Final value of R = 1.03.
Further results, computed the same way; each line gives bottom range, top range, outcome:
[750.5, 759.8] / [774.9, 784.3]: 1.05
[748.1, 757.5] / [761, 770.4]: 1.02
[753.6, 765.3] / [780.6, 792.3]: 1.06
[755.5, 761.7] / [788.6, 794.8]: 1.07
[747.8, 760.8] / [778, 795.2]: 1.08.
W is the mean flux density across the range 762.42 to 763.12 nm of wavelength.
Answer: 17.4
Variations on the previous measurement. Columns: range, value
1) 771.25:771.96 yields 16.8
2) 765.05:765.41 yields 16.3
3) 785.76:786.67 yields 17.2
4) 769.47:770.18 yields 15.9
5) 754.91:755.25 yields 17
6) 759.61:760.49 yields 16.7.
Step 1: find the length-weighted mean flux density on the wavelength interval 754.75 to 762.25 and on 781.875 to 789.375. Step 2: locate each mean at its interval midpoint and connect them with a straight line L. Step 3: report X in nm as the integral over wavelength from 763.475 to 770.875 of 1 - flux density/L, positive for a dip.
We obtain 0.13 nm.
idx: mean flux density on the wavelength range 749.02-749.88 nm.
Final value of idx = 16.3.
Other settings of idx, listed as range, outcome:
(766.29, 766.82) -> 14.5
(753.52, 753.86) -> 17.5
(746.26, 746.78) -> 17.2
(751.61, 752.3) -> 17.2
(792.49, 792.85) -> 17.2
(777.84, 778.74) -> 17.1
